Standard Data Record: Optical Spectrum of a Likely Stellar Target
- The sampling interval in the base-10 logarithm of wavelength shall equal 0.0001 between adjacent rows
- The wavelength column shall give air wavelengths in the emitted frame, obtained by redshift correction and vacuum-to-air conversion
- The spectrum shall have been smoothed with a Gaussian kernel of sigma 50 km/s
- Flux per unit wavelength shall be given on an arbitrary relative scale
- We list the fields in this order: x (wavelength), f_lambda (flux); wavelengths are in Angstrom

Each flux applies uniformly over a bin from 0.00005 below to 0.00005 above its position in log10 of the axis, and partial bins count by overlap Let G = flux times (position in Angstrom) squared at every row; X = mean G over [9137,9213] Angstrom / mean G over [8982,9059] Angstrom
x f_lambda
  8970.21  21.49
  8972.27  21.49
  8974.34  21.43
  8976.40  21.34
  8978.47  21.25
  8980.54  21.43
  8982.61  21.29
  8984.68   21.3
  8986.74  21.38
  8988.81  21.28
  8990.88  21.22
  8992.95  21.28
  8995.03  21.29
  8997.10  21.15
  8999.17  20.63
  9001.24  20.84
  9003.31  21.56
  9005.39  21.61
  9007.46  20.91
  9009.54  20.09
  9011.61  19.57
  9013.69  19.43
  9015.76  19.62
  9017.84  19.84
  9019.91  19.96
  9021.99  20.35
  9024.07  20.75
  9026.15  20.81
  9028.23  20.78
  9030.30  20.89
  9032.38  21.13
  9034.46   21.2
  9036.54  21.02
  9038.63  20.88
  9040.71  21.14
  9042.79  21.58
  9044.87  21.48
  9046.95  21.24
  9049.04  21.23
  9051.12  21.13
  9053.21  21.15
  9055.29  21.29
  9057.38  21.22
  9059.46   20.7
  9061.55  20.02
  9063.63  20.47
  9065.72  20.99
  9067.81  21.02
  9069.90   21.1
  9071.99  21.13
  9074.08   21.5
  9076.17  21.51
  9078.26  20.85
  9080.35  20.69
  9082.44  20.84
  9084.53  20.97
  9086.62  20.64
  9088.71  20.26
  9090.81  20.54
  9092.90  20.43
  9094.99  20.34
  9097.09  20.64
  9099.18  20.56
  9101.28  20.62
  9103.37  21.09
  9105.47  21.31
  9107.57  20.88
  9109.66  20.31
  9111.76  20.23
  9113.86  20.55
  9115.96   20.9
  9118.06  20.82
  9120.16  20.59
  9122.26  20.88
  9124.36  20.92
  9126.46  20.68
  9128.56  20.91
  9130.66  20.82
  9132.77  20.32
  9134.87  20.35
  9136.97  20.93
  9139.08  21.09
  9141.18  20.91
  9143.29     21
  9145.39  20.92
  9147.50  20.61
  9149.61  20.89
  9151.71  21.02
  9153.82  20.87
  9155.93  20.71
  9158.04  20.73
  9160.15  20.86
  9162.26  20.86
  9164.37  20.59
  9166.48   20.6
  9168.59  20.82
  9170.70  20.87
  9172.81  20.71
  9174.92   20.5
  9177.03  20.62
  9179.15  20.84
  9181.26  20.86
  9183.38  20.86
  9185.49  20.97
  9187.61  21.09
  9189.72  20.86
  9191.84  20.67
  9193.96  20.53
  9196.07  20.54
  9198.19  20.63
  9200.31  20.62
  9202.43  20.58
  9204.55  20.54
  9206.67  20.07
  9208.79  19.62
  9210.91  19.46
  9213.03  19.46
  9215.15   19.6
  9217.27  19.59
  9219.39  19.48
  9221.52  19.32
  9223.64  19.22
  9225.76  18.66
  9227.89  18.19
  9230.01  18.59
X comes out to 1.0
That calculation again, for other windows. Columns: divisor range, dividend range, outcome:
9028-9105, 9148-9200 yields 1.02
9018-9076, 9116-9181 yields 1.01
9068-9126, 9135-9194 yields 1.02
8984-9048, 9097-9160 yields 1.02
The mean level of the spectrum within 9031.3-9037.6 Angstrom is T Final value 21.1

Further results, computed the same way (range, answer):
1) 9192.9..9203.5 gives 20.6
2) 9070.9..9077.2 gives 21.4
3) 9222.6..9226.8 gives 19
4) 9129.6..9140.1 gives 20.7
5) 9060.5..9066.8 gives 20.5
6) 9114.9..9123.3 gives 20.8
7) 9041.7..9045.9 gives 21.5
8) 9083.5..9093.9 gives 20.6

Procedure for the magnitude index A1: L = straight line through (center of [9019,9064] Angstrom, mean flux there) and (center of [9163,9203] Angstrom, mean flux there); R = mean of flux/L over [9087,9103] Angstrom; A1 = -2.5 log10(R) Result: 0.018 mag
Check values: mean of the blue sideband 20.9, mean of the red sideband 20.7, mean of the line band 20.5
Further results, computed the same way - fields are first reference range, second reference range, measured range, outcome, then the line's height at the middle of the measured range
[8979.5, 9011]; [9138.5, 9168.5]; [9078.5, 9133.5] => 0.012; 20.9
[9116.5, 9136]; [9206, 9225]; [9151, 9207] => -0.038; 20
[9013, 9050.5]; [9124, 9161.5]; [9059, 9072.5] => 0.001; 20.8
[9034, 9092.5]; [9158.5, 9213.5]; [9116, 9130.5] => -0.002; 20.8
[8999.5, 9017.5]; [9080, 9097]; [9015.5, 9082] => -0.021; 20.5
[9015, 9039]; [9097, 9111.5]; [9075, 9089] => -0.008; 20.7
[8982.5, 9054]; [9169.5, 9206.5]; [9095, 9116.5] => 0.006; 20.8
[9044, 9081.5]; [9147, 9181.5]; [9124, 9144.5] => 0.003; 20.8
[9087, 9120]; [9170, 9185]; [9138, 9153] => -0.011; 20.7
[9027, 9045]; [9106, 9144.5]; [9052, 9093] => 0.004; 21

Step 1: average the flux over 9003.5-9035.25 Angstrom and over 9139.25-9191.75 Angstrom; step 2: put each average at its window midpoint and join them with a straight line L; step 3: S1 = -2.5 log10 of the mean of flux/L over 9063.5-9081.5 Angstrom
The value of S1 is -0.02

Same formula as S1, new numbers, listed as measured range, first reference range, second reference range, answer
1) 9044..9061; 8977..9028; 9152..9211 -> -0.020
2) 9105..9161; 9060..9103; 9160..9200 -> -0.001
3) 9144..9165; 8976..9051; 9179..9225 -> -0.022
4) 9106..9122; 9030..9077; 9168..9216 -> 0.009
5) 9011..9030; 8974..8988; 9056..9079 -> 0.053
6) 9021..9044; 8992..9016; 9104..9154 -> -0.013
